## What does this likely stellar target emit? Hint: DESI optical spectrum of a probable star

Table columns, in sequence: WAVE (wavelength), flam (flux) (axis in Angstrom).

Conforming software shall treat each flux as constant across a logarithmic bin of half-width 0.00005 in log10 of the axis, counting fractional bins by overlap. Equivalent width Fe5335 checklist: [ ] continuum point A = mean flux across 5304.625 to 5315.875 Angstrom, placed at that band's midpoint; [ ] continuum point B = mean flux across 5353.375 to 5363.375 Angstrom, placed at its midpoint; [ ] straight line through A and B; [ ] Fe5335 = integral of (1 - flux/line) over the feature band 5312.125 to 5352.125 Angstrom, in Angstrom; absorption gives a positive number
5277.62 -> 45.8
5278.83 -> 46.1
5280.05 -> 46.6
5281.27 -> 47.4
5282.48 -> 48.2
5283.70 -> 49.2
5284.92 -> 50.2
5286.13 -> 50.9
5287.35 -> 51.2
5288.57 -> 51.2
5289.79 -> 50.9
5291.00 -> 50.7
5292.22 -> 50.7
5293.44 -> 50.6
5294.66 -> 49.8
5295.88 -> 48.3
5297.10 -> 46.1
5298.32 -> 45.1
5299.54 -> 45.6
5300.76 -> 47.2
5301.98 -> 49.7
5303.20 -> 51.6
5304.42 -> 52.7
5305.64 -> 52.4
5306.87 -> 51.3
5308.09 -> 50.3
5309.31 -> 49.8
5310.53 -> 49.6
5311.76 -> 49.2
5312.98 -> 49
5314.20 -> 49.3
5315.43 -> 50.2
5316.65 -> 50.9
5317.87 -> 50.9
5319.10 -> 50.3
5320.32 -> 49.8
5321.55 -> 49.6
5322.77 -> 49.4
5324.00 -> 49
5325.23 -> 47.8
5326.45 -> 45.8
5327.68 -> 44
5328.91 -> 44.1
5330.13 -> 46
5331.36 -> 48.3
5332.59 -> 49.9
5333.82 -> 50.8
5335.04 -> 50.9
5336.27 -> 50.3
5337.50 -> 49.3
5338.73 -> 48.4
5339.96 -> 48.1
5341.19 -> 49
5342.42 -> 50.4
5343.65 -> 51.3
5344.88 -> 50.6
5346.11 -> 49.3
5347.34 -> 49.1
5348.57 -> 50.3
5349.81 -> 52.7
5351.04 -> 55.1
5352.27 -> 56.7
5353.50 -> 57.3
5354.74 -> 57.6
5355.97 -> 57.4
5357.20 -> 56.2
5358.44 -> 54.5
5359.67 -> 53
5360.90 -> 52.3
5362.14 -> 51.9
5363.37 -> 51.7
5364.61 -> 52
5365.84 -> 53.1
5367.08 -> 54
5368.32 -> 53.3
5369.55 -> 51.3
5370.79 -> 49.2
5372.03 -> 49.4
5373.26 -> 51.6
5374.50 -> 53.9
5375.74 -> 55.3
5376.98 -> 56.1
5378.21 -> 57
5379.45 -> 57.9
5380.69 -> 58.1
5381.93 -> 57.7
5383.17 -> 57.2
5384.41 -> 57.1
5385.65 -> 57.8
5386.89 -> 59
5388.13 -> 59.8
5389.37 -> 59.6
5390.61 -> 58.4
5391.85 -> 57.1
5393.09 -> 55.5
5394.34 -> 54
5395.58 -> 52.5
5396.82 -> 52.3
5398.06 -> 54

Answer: 2.1 Angstrom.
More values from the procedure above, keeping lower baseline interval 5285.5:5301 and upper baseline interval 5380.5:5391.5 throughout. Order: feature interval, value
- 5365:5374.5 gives 0.81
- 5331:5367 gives 1.72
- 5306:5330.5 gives 1.29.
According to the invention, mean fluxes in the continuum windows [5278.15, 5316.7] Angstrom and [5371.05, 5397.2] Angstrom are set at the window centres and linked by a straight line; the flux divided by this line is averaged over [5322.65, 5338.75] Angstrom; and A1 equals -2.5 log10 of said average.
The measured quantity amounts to 0.08 mag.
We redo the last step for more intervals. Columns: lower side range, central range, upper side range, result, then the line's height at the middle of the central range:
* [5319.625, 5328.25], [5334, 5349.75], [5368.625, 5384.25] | 0.008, 50.2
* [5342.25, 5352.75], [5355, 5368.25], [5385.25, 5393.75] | 0.003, 53.9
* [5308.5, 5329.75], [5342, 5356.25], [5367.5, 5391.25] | -0.017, 52.2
